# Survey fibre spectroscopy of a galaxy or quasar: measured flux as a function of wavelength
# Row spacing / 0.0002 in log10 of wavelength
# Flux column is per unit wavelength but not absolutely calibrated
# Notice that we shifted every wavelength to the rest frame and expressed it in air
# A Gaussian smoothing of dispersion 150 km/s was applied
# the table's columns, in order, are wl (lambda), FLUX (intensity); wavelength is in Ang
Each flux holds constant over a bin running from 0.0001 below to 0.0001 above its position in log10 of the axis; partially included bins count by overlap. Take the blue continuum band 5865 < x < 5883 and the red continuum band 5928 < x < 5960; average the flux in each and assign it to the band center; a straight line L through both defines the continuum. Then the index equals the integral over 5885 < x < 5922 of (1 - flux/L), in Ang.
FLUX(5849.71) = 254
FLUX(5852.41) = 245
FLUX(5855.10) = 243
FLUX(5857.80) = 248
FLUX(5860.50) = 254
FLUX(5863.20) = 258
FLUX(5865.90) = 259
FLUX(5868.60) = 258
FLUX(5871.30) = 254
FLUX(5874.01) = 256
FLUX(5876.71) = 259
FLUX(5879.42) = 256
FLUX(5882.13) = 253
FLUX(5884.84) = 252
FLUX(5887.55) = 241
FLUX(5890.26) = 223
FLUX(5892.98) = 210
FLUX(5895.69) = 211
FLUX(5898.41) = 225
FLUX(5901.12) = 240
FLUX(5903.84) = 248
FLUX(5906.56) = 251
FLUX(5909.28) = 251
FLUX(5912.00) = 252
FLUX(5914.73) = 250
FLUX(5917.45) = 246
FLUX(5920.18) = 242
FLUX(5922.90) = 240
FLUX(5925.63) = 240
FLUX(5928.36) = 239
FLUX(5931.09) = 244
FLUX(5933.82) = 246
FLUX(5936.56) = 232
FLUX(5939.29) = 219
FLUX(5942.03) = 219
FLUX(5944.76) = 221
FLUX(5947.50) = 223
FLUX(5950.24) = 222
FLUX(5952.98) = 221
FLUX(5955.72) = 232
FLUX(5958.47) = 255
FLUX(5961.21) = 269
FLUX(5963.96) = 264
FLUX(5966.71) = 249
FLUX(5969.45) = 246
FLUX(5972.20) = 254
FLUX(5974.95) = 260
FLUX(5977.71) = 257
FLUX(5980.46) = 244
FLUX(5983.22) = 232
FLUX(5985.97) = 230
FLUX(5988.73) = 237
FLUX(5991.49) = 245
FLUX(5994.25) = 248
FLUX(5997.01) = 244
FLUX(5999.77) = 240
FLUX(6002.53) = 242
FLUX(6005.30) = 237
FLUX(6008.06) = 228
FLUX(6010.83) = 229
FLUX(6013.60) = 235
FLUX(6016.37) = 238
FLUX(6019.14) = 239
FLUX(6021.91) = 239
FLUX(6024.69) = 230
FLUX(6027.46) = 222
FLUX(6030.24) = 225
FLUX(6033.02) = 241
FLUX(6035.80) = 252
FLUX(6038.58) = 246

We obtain 1.1 Ang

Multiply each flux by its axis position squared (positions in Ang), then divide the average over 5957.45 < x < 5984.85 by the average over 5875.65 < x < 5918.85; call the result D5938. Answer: 1.07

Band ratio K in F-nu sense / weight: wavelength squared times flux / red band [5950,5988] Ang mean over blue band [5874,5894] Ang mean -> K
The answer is 1.04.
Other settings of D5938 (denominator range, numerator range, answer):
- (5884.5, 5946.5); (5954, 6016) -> 1.06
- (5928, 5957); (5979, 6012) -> 1.06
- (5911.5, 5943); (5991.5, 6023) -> 1.03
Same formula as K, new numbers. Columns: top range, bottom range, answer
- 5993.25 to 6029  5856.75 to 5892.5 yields 0.99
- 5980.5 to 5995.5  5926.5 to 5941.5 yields 1.03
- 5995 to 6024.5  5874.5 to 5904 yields 1.04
